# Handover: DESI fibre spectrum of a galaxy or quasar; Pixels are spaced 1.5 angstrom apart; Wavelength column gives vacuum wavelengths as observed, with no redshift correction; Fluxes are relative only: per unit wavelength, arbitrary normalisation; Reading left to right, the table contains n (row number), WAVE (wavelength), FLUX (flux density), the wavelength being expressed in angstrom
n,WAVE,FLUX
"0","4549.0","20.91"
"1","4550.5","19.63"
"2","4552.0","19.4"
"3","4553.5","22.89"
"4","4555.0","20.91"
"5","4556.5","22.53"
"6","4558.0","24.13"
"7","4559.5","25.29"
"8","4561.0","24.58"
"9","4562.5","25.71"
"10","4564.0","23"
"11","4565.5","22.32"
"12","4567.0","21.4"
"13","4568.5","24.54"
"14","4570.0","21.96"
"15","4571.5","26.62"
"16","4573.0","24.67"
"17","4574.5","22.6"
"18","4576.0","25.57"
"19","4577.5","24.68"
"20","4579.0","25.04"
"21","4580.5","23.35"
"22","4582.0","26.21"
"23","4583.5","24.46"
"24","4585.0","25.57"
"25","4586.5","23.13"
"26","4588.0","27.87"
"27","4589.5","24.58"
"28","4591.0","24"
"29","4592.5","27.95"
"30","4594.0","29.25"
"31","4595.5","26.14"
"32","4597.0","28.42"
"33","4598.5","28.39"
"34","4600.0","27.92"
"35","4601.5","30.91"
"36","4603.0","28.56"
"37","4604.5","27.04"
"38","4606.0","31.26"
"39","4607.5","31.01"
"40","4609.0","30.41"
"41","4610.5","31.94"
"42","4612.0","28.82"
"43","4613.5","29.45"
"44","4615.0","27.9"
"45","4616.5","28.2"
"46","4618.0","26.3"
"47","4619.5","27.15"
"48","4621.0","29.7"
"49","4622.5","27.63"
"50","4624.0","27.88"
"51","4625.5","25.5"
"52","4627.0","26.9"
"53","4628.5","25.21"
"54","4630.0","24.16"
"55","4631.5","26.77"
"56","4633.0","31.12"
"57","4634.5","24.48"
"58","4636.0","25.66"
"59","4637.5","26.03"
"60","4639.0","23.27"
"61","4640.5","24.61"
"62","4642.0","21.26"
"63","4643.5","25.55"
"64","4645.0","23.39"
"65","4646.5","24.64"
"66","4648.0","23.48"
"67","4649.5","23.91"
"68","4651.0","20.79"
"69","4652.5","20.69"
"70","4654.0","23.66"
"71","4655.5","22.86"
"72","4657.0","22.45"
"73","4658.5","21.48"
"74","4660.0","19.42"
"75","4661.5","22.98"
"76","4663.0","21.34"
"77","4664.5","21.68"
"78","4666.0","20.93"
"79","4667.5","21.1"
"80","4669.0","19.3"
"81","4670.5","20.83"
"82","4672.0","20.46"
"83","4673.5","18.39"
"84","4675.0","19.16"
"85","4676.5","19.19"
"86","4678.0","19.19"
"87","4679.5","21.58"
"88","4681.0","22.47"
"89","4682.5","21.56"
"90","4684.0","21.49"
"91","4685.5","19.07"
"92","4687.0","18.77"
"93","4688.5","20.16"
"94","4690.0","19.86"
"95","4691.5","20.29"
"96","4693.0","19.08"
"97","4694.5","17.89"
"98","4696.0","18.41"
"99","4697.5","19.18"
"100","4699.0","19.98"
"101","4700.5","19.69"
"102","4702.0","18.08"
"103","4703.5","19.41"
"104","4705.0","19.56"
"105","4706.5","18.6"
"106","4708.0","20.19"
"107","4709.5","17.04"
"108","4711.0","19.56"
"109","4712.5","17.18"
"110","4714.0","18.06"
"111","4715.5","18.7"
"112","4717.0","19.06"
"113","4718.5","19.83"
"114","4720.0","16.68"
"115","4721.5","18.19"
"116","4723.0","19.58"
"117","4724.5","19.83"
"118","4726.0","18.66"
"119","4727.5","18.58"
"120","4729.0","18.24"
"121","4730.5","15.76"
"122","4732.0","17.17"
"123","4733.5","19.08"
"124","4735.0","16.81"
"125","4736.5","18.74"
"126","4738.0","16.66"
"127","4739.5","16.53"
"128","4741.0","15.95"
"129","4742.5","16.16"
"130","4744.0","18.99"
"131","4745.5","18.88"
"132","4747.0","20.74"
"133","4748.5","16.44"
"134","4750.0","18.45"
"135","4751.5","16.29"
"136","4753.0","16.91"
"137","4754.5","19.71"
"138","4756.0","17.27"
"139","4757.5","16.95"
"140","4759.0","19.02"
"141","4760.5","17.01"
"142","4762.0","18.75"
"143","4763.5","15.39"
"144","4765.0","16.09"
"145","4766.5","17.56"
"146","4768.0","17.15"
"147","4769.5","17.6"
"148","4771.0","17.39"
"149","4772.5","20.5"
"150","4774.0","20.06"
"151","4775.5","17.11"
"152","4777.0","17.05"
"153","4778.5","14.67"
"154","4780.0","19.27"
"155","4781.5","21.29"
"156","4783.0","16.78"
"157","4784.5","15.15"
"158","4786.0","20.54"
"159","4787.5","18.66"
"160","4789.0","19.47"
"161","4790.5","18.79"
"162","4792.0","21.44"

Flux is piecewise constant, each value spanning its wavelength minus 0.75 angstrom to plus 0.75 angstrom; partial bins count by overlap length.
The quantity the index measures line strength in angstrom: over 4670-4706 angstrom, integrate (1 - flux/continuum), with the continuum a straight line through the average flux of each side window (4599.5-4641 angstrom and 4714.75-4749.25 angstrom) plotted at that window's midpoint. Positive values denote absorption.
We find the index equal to 3.5 angstrom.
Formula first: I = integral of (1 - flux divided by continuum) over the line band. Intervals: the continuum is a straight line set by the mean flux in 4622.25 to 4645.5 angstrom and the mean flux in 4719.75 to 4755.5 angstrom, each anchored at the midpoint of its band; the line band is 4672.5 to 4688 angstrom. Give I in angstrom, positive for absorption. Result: 1.4 angstrom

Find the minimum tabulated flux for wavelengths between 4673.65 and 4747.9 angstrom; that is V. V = 15.76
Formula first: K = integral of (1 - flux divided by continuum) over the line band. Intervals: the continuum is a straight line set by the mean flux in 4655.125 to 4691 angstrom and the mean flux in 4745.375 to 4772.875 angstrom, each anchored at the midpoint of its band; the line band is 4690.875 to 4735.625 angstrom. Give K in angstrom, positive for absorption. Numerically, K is 1.5 angstrom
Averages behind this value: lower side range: 20.6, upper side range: 17.7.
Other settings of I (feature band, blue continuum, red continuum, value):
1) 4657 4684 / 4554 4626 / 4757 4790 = 2.2 angstrom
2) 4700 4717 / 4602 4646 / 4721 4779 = 1.7 angstrom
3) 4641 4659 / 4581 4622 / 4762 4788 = 1.5 angstrom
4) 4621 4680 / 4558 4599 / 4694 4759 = -3.7 angstrom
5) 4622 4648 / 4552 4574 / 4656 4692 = -4.7 angstrom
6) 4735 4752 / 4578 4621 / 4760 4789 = 1.7 angstrom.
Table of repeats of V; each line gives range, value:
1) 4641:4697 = 17.89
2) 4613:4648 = 21.26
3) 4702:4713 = 17.04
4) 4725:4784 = 14.67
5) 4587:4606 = 24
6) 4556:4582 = 21.4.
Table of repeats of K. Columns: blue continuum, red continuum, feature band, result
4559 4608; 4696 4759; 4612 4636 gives -3.55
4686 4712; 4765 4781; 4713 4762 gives 1.26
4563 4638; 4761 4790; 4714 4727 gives 1.18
